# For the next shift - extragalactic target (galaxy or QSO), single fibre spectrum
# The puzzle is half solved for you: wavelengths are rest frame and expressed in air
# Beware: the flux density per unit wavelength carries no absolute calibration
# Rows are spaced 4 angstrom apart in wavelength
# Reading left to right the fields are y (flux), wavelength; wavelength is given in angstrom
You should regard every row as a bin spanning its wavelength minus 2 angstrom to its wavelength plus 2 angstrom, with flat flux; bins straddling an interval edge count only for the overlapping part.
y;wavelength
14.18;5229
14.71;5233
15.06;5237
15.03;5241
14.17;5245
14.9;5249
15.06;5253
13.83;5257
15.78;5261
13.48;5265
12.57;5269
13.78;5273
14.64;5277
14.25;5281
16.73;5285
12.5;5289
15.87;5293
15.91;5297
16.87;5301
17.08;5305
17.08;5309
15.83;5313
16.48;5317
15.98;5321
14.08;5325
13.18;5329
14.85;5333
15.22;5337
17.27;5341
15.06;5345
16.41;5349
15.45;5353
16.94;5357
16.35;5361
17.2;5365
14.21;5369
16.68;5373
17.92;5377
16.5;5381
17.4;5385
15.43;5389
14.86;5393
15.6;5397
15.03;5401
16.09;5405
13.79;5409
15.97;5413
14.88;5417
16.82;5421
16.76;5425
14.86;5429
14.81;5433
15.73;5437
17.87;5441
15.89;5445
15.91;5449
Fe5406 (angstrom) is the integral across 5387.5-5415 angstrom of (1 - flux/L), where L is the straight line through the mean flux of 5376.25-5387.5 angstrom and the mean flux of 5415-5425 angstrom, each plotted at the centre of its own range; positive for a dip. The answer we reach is 2.2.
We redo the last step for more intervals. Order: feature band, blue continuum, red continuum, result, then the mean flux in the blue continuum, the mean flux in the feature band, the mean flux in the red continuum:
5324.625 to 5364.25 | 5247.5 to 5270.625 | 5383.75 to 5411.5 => -1.61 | 14.3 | 15.6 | 15.4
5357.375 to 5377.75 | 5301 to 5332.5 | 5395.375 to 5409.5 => -1.29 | 15.7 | 16.4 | 15.3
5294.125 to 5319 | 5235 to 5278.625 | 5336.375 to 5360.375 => -1.93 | 14.4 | 16.5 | 16.1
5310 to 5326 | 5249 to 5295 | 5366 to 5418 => -0.90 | 14.4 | 15.8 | 15.8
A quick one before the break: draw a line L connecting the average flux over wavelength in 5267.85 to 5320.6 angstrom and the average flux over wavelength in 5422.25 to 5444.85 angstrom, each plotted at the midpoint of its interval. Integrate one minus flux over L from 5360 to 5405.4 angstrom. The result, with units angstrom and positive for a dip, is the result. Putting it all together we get -0.9 angstrom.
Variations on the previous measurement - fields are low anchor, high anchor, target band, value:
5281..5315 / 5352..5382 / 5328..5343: 0.86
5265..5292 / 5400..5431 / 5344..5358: -1.03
